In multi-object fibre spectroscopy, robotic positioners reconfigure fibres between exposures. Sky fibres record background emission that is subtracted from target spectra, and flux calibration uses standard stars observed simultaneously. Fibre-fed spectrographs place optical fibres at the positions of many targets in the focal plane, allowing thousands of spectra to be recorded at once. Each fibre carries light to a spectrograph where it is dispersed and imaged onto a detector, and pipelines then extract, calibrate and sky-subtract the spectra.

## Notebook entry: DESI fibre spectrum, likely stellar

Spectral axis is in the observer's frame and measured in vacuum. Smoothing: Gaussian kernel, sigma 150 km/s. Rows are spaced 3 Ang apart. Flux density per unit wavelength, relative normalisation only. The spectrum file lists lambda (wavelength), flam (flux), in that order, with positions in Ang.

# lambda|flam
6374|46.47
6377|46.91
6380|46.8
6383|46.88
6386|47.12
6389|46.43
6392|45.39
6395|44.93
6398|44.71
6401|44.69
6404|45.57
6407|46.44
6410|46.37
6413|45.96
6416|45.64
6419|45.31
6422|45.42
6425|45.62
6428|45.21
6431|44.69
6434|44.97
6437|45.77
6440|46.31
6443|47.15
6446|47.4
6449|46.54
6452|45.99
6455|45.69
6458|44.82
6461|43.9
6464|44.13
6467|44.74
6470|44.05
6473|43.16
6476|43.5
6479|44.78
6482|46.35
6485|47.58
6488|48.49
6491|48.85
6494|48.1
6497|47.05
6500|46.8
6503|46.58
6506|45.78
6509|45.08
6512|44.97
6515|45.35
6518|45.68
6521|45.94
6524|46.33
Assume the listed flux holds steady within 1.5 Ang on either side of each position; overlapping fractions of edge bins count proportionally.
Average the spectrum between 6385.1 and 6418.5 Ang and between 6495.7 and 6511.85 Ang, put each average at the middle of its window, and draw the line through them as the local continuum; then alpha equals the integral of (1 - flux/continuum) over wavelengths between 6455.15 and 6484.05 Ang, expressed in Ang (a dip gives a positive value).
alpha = 0.9 Ang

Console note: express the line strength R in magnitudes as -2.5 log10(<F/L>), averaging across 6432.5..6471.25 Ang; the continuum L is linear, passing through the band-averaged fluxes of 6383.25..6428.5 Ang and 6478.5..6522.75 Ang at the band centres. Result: 0.01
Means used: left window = 45.7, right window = 46.5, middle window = 45.5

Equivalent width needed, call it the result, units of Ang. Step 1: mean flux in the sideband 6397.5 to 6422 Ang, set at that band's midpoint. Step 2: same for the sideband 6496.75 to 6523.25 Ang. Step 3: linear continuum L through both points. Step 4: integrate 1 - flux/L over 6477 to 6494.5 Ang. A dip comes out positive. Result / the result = -0.5 Ang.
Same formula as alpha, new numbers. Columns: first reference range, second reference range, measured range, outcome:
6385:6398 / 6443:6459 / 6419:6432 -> 0.22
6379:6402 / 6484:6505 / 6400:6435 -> 0.61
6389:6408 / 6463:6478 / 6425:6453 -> -0.90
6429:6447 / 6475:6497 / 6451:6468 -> 0.57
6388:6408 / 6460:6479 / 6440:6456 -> -0.77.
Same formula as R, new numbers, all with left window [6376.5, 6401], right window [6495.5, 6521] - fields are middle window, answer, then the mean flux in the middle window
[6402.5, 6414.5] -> 0.00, 46.1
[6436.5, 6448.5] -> -0.02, 46.7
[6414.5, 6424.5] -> 0.01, 45.5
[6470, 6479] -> 0.05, 43.7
